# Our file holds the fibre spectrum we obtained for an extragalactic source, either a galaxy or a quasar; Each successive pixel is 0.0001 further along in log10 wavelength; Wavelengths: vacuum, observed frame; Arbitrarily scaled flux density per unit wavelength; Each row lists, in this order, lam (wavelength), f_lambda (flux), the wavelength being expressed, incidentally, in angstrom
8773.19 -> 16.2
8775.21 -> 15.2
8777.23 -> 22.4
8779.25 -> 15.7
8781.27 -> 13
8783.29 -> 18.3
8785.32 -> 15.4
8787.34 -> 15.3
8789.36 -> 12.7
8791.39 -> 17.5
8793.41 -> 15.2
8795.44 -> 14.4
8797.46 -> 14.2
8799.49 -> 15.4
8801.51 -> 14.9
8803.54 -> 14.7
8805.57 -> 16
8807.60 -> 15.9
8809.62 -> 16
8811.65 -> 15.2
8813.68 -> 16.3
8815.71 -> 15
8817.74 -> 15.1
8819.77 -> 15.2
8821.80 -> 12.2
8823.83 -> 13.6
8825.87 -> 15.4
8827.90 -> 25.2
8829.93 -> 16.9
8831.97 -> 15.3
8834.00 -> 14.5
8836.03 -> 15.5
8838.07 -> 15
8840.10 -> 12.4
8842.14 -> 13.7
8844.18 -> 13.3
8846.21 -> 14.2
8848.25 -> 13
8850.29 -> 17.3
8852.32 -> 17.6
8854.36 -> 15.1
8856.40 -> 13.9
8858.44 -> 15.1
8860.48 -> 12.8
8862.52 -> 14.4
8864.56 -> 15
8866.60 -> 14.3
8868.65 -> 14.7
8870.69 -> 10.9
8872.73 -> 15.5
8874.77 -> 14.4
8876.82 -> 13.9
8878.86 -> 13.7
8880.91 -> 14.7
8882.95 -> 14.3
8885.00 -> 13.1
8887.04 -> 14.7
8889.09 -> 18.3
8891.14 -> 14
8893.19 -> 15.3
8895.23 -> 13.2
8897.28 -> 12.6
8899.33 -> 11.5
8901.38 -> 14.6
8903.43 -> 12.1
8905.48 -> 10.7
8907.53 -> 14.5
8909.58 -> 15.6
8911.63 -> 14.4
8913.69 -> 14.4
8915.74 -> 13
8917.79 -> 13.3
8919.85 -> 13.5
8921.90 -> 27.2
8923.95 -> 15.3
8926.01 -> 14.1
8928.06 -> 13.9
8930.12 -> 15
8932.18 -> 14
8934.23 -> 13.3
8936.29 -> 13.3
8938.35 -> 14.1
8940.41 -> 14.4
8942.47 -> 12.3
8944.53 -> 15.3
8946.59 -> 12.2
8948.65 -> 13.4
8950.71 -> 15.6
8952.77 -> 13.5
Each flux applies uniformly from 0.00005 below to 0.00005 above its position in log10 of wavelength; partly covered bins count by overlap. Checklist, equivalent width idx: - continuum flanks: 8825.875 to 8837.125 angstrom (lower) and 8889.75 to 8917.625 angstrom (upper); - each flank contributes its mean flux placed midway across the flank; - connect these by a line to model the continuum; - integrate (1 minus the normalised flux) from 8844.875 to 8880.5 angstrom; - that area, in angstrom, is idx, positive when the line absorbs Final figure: 2.8 angstrom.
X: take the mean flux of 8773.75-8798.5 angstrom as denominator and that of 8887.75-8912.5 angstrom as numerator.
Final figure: 0.9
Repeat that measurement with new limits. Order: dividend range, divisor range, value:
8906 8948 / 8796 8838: 0.94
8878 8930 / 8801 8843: 0.94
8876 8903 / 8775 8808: 0.90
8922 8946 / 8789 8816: 0.95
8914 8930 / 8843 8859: 1.05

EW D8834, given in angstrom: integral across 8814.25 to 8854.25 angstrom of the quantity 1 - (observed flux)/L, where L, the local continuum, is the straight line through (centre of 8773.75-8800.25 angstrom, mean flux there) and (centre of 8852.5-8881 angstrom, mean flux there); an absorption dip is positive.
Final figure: -1.2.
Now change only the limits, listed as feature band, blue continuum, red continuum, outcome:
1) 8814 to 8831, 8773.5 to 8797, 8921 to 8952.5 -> -0.5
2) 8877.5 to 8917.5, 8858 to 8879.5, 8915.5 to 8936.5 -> 1.9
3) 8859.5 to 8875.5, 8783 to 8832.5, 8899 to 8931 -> 1.1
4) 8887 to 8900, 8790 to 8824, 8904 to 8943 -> 0.4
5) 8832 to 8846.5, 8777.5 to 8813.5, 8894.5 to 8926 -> 0.9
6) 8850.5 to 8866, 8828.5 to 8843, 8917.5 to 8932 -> 0.4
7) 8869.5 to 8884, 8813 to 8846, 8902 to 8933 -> 1.0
